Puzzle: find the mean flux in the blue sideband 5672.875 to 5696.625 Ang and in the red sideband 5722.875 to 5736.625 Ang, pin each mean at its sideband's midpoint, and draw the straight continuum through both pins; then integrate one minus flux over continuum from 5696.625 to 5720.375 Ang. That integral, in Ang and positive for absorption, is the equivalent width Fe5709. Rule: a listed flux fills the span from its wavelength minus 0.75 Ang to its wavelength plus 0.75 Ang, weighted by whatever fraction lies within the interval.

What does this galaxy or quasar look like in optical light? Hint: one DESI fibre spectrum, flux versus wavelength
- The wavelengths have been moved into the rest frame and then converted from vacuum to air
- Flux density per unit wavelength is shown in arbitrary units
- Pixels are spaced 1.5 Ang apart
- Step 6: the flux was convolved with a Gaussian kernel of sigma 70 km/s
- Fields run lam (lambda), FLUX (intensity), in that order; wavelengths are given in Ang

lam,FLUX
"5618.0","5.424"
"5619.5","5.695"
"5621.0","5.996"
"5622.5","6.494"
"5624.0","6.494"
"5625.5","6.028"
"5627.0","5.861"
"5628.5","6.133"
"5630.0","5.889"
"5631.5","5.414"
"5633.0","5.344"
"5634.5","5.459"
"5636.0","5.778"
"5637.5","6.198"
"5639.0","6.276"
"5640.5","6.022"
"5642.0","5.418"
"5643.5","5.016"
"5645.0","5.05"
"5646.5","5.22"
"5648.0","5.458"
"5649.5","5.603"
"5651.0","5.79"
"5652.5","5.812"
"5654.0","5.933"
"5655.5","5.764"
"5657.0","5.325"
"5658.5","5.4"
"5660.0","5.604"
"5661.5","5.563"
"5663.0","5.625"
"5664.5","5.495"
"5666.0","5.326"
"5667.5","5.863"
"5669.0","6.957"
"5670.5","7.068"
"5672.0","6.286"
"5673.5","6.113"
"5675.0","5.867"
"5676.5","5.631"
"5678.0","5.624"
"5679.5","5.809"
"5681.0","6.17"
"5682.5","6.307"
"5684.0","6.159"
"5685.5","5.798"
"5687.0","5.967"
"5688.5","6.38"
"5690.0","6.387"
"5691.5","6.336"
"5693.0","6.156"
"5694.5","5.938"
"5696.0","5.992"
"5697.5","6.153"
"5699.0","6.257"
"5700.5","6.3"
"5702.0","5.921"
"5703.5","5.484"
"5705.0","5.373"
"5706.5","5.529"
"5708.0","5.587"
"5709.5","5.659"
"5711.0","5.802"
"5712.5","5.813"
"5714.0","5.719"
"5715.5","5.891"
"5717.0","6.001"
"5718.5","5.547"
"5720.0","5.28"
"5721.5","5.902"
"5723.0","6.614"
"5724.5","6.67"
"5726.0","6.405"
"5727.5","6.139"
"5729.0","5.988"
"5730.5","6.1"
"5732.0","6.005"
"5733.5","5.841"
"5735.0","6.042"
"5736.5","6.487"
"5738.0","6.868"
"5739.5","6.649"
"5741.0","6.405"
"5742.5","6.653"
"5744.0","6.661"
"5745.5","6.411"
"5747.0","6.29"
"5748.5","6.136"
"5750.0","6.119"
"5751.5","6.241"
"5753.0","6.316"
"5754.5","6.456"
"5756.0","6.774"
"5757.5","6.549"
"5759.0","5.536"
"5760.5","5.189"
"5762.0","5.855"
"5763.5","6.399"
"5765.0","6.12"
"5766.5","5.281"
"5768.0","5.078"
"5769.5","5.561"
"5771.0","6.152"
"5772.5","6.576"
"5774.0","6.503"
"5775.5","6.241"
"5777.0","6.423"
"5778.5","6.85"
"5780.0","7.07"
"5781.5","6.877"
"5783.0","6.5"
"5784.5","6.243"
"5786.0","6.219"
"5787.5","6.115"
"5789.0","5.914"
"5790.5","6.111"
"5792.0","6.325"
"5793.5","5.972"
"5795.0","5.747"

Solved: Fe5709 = 1.3 Ang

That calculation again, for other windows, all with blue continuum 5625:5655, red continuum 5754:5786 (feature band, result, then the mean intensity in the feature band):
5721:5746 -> -1.2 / 6.35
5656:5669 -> 0.4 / 5.61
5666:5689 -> -1.1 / 6.1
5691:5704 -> -0.3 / 6.07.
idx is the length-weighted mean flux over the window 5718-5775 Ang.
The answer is 6.16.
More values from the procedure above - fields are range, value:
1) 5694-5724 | 5.84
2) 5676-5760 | 6.09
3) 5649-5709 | 5.92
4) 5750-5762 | 6.13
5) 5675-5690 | 6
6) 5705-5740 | 6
